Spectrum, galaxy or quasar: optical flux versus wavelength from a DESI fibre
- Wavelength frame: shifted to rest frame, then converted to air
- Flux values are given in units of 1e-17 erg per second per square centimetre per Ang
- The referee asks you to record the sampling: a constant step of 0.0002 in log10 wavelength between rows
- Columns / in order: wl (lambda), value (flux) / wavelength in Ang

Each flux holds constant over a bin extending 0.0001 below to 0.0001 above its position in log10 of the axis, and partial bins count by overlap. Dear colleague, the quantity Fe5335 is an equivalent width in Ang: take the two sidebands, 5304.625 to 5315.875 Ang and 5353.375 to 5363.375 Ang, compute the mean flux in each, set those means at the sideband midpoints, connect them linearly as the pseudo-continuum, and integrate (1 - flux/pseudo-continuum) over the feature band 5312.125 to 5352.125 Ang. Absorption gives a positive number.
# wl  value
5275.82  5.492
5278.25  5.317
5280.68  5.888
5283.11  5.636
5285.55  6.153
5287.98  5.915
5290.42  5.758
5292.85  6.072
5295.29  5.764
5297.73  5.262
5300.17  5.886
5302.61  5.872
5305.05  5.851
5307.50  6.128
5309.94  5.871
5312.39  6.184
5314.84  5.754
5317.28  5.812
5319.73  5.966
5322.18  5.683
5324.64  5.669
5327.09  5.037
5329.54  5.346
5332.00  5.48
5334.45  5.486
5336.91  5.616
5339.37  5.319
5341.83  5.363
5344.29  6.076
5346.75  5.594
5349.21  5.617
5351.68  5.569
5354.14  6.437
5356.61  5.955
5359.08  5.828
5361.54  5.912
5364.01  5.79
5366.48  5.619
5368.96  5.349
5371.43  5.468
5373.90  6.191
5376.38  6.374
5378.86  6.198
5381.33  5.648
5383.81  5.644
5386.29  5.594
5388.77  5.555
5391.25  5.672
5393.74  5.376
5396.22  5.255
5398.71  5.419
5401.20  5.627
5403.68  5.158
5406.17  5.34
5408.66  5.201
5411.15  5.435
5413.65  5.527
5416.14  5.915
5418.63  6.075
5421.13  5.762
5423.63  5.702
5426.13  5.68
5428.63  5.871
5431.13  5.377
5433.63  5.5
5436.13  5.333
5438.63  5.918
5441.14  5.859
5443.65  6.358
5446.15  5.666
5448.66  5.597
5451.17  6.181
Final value 2.48 Ang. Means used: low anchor 5.96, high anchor 6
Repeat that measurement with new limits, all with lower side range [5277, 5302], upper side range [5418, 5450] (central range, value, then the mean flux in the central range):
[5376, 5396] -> 0.2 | 5.71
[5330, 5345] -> 0.6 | 5.53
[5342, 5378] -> -0.5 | 5.83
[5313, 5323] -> -0.1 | 5.83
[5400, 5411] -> 0.8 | 5.34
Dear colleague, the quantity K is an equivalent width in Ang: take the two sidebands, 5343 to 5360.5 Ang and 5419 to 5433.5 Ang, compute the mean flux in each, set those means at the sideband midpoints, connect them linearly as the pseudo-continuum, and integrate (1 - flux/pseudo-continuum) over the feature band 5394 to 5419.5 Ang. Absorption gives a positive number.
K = 1.1 Ang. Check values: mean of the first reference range 5.87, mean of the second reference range 5.69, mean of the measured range 5.48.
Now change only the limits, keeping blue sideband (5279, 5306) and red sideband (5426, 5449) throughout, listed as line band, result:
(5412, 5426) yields -0.1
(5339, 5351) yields 0.4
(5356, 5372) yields 0.2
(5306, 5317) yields -0.3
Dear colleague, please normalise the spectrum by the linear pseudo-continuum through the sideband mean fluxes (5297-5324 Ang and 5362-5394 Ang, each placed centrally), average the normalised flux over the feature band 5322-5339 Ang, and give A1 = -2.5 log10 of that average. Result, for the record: 0.07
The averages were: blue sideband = 5.85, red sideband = 5.74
